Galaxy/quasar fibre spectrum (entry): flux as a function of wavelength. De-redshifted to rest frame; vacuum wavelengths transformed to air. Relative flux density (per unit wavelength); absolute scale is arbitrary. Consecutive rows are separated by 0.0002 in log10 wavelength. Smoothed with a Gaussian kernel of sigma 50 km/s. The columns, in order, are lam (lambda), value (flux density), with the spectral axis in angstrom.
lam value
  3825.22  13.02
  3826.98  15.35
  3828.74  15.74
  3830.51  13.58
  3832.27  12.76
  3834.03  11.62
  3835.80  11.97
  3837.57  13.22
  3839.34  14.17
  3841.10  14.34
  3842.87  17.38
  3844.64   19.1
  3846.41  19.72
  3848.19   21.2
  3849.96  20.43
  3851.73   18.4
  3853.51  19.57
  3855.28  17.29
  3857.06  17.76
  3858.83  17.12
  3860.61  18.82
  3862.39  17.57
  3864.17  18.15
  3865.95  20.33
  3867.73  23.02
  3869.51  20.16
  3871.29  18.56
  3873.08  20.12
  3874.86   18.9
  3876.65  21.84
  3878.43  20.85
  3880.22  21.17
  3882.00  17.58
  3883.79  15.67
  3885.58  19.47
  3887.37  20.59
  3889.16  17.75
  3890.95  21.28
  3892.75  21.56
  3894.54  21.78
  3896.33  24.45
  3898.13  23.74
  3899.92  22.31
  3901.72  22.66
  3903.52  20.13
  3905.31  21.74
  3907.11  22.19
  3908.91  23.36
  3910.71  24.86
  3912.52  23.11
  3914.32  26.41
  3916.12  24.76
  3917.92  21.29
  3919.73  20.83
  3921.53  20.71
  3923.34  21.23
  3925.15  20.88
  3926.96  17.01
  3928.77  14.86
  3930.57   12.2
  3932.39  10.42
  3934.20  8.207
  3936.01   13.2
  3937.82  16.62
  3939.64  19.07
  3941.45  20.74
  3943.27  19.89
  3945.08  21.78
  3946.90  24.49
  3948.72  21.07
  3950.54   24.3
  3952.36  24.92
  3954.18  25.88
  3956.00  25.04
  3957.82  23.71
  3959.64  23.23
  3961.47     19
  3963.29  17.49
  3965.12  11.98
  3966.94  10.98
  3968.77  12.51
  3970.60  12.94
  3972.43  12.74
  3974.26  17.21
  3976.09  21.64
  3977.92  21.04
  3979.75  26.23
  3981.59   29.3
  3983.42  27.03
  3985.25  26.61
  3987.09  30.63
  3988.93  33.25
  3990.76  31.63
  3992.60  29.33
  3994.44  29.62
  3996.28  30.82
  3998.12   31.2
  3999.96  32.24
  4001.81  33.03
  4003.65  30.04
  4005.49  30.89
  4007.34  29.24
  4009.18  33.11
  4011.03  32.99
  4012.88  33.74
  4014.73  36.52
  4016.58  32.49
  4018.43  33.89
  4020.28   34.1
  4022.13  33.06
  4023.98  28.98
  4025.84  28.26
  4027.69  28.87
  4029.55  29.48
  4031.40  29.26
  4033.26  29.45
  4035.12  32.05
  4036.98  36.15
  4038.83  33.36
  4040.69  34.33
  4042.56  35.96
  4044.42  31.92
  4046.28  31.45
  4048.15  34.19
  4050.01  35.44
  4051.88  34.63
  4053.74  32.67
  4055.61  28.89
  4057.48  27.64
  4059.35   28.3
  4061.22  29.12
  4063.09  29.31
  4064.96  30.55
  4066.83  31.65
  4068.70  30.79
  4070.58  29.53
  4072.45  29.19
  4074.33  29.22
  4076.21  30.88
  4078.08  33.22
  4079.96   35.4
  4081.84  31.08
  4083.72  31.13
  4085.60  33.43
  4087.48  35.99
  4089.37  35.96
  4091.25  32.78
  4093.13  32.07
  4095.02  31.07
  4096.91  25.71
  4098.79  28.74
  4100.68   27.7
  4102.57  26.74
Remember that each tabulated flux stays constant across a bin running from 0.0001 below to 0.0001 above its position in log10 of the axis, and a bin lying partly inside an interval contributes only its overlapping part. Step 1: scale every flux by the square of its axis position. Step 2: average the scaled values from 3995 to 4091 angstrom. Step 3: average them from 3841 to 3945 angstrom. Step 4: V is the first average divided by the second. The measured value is 1.8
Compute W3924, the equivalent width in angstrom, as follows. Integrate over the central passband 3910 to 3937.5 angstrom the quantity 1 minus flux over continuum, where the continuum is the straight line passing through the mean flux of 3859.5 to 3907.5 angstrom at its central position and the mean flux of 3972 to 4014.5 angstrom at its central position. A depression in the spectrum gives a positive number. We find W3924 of 5.59 angstrom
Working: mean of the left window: 20.4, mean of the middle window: 18.6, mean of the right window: 28.7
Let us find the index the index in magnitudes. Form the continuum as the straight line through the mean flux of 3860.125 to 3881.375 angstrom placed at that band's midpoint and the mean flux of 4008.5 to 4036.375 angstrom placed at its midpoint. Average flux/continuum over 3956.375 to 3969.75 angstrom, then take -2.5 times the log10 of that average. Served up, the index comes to 0.486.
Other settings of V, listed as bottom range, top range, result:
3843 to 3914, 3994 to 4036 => 1.65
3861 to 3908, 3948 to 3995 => 1.15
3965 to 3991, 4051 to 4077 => 1.44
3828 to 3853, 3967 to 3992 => 1.54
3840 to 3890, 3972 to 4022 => 1.66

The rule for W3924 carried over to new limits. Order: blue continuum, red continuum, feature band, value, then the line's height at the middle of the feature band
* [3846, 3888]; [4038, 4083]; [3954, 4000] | 5.3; 26.3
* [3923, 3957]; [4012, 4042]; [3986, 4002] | -2.4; 27.2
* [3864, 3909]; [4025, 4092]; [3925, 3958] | 7.2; 24.3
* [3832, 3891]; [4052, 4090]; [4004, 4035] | -3.9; 28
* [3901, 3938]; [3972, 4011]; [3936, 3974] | 7.0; 23.8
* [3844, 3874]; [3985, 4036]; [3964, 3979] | 6.9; 28.2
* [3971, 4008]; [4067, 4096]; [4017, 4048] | -2.4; 29.6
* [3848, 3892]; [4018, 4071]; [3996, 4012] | -1.6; 28.7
